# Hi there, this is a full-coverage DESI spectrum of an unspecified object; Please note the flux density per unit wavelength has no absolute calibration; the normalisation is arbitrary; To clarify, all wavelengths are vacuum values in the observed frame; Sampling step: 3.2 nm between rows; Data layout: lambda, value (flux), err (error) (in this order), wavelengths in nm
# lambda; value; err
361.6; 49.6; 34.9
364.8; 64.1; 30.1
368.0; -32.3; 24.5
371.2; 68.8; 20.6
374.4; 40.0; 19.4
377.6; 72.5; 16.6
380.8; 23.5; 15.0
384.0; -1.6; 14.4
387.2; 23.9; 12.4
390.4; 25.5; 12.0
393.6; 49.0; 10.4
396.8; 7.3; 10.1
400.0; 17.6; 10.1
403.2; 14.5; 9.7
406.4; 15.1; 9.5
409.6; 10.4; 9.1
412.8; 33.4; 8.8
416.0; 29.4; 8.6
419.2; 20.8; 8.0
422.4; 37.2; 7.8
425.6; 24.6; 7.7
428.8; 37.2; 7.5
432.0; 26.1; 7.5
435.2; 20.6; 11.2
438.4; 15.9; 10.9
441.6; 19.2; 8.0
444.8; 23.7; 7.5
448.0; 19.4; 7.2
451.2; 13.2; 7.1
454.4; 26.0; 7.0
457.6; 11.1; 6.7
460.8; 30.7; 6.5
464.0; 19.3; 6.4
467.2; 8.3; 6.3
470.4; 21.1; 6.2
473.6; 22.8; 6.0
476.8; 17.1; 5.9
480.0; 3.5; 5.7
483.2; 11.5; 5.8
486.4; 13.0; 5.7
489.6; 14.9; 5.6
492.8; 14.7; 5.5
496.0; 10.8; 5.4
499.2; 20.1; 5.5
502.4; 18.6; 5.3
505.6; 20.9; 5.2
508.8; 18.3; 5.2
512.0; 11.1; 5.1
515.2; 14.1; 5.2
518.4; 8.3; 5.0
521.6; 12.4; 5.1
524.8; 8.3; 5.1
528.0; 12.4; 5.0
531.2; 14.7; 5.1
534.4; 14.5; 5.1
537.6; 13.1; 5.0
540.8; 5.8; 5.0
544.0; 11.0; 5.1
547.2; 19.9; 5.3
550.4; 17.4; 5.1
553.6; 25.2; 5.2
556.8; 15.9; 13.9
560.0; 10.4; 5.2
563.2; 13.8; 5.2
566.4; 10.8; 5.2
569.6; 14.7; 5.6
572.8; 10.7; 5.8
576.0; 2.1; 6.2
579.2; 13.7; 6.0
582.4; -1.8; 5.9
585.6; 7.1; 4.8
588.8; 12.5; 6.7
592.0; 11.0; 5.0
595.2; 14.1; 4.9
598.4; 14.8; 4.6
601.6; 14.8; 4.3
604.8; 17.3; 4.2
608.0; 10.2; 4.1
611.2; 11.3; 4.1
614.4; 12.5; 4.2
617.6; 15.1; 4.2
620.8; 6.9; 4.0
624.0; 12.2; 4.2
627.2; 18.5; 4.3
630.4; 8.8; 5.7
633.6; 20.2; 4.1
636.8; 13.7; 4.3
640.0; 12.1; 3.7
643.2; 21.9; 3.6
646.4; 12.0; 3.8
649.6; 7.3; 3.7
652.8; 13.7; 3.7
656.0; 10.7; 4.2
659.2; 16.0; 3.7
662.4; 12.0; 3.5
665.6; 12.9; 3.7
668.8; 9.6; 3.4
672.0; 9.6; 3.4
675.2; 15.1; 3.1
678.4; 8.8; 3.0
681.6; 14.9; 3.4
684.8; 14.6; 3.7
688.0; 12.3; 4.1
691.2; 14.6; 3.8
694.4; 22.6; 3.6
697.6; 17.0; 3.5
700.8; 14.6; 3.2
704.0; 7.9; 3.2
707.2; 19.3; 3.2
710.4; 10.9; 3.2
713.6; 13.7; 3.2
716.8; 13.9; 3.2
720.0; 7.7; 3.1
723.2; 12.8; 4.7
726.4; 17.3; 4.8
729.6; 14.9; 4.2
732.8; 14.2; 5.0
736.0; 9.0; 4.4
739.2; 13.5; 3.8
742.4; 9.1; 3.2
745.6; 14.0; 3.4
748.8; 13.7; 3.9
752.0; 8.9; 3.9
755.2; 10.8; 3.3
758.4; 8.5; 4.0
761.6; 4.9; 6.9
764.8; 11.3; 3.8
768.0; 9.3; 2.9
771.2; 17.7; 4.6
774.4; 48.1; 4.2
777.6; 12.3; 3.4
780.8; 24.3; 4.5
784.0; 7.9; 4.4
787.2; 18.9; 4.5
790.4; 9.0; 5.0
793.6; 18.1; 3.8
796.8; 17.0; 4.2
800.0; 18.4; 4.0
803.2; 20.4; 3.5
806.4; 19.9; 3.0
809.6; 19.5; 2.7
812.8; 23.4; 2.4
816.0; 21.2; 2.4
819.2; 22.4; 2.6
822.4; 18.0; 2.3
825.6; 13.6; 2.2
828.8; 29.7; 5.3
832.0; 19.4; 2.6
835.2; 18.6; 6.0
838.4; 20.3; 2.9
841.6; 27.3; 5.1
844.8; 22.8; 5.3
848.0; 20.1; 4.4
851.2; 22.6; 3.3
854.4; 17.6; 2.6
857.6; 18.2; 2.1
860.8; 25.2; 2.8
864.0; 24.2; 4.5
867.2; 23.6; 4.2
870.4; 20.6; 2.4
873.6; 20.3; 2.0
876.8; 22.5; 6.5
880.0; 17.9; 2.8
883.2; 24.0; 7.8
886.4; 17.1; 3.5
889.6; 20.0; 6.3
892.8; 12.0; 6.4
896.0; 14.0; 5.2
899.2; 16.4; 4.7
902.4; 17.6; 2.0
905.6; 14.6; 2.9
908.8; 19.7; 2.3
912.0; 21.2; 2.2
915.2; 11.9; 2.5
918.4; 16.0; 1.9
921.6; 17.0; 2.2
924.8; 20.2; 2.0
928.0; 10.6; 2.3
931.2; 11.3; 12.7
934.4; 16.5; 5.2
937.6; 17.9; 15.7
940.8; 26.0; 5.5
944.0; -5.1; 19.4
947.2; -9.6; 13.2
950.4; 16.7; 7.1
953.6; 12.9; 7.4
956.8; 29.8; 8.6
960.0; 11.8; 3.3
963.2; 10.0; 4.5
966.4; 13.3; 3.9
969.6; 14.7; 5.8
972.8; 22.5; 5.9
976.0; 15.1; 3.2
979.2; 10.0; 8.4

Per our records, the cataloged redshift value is 1.08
